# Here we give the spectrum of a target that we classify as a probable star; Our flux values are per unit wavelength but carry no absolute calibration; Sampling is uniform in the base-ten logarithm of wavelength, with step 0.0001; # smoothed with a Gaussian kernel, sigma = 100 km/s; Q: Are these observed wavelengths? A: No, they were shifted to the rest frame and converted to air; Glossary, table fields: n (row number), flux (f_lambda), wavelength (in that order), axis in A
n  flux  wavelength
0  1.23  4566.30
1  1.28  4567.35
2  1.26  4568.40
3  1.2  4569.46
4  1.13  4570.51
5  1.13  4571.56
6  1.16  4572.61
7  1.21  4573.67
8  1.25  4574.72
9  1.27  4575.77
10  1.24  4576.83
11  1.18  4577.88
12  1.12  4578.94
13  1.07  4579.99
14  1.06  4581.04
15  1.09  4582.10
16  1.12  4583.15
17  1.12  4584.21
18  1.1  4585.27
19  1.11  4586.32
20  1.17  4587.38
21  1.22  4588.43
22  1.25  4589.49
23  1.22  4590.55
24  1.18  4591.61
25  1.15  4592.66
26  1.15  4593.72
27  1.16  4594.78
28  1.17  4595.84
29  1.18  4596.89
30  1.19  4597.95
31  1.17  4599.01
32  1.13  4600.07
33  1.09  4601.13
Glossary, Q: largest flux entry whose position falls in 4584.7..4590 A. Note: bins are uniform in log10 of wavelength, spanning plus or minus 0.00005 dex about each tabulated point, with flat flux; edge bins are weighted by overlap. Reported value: 1.25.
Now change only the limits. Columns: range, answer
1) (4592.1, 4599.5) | 1.19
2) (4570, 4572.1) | 1.13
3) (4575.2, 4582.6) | 1.27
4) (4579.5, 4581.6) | 1.07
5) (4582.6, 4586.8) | 1.12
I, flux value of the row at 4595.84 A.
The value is 1.17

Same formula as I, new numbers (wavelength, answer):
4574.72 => 1.25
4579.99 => 1.07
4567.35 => 1.28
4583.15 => 1.12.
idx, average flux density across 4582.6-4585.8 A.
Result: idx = 1.11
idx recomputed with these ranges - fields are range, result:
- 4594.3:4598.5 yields 1.18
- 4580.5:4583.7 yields 1.09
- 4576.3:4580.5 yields 1.15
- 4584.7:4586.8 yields 1.11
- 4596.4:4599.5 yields 1.18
